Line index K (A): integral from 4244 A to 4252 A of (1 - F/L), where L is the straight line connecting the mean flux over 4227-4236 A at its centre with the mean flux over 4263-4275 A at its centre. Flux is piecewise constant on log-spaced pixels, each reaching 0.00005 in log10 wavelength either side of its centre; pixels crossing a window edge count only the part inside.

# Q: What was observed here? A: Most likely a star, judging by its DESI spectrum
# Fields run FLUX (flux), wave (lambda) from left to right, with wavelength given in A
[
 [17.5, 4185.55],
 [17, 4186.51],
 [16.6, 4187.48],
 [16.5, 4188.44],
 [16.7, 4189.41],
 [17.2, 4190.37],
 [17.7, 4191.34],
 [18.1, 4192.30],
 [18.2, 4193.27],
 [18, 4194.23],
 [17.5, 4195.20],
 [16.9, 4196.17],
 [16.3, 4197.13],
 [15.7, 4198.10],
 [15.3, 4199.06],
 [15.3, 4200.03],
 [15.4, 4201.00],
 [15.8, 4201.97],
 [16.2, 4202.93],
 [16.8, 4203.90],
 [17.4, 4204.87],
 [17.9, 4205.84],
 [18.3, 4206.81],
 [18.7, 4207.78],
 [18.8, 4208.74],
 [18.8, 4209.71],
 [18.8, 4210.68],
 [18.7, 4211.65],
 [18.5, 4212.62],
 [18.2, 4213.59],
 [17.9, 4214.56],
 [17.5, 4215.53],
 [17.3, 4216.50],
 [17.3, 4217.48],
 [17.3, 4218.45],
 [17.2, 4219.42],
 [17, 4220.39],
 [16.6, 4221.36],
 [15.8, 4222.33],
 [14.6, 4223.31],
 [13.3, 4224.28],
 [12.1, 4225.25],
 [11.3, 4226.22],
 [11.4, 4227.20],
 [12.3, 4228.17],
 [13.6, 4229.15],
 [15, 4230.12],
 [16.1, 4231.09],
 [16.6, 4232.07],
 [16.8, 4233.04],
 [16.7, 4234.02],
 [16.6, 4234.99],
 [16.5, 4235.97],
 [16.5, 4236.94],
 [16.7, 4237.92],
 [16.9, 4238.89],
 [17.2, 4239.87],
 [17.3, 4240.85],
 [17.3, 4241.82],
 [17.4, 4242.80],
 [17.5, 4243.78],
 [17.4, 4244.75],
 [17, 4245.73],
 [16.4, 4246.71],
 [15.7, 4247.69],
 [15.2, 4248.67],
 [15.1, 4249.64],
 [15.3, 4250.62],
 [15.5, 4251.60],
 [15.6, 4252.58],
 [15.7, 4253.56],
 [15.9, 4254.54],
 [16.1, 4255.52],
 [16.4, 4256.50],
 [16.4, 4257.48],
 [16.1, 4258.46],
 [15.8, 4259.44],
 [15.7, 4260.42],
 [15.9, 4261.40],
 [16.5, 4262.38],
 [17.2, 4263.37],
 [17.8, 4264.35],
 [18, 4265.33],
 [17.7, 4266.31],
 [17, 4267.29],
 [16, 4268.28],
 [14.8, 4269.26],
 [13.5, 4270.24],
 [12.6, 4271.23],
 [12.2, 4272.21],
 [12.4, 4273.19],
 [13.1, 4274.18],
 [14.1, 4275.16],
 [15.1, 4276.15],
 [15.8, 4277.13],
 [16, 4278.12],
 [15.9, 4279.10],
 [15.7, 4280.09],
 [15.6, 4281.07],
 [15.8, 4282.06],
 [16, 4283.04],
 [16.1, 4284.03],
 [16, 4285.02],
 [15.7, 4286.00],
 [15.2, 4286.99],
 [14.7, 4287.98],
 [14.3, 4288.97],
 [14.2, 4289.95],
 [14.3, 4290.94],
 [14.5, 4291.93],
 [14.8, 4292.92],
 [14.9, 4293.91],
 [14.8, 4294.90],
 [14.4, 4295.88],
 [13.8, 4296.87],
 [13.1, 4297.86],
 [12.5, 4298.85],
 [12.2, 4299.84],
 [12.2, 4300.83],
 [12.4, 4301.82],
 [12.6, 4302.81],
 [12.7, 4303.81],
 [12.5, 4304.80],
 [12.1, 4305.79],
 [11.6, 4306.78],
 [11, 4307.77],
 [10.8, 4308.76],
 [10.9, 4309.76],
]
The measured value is -0.4 A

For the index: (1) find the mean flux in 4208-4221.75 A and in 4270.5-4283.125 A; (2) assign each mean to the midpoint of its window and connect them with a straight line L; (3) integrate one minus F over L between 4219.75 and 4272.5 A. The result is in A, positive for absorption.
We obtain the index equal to 1.3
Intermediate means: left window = 17.9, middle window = 15.8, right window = 14.6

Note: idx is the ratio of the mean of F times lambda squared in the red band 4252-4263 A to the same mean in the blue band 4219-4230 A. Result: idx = 1.15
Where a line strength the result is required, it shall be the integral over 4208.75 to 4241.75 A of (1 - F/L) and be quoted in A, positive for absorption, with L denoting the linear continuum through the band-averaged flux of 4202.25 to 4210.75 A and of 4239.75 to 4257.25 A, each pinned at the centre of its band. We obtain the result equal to 1.8 A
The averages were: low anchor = 17.9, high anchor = 16.3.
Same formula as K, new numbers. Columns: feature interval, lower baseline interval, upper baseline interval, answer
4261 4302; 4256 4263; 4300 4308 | -2.1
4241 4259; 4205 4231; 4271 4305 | -1.0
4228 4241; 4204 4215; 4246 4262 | 0.6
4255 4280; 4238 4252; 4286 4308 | -0.5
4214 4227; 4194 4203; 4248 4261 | 0.3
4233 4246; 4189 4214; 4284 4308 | -0.9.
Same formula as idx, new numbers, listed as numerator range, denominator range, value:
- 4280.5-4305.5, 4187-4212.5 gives 0.86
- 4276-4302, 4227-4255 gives 0.94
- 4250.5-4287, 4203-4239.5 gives 0.97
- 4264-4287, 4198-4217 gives 0.91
